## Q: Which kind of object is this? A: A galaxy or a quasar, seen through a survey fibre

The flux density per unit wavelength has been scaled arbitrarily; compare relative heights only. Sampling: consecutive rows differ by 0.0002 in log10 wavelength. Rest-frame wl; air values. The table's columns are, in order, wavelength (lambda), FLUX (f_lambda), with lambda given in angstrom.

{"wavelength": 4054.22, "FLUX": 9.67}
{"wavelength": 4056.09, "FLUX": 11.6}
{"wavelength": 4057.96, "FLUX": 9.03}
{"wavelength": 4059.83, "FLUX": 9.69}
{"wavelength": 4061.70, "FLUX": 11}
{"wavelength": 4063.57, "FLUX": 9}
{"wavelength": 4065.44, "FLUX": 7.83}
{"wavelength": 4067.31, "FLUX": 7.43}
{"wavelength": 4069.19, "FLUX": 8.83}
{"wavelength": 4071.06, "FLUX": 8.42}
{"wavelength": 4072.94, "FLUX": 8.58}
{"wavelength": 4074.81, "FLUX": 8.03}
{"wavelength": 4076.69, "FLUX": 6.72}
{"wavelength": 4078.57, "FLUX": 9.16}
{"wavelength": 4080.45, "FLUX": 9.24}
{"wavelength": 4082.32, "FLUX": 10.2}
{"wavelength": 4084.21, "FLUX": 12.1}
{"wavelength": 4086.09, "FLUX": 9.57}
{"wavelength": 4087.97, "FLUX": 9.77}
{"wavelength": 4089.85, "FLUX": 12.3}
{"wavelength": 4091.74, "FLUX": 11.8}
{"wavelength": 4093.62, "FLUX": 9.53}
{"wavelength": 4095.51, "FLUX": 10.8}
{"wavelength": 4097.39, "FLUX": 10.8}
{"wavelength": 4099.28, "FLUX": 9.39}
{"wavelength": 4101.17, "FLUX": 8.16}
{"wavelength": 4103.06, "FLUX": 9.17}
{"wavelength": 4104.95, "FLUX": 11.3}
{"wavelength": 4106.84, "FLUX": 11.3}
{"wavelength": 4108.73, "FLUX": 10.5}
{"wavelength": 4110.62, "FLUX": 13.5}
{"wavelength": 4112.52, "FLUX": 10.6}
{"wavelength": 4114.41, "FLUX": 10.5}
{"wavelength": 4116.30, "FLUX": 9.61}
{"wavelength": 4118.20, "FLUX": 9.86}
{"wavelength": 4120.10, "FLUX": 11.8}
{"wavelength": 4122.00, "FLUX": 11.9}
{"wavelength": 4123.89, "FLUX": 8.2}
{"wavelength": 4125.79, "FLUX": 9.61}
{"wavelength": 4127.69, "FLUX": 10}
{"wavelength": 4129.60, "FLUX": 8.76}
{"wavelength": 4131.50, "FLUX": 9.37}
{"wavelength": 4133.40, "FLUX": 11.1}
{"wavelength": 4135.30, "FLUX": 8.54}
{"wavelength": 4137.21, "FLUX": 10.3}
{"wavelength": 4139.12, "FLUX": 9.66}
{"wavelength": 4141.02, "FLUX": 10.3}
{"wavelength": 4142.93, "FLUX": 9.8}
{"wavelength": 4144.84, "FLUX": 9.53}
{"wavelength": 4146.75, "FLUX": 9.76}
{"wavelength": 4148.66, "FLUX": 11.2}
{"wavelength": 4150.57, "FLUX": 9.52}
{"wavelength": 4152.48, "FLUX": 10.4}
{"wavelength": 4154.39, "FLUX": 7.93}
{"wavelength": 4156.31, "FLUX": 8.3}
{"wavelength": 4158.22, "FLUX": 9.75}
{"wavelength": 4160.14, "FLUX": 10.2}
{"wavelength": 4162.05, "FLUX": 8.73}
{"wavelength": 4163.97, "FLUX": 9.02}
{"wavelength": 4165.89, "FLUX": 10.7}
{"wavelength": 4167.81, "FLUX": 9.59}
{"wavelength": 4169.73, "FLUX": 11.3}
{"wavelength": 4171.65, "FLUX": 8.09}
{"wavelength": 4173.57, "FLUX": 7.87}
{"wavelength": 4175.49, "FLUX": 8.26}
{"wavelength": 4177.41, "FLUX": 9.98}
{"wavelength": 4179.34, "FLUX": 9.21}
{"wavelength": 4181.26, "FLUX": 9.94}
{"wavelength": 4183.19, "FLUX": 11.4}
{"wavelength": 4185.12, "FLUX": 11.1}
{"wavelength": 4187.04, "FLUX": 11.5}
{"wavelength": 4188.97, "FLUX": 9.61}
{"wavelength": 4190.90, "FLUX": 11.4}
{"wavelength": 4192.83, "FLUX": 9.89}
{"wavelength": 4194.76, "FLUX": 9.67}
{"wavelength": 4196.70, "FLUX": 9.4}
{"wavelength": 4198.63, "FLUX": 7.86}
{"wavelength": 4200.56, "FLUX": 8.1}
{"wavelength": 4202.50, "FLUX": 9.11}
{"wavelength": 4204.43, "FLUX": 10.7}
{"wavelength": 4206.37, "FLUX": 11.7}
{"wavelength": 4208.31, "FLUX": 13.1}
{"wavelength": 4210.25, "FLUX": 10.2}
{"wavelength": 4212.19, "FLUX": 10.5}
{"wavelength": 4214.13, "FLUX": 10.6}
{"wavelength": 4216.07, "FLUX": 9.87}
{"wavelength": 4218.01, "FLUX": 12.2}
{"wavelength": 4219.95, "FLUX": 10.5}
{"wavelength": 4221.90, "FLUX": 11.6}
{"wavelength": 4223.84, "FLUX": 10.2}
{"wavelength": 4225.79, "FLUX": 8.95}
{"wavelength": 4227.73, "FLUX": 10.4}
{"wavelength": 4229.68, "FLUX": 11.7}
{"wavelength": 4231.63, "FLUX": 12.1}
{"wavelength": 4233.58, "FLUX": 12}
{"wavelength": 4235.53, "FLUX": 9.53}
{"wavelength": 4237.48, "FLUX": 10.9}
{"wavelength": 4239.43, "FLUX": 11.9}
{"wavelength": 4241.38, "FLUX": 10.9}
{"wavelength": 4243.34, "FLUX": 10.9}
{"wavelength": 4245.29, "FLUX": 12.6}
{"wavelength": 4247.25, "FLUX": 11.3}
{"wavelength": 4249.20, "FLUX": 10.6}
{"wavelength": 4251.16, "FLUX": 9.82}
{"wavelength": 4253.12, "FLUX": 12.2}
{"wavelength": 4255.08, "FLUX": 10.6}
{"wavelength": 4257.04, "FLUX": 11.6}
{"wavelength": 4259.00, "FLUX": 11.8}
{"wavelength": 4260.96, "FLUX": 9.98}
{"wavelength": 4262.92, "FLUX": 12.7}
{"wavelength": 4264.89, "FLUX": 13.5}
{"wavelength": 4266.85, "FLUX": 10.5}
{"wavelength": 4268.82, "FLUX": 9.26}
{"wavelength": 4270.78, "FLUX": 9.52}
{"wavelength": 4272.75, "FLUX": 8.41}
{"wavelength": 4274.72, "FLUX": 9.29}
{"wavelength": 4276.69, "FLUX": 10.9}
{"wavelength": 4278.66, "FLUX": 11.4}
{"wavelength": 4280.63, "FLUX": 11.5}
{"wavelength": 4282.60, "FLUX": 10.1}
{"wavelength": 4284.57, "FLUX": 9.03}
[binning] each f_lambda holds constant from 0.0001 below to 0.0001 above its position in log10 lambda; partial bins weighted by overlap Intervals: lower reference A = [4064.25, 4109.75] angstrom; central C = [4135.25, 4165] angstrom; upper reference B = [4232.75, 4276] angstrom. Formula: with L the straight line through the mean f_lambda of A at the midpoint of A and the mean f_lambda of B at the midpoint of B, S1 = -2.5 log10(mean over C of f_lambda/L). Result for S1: 0.057 mag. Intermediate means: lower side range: 9.63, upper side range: 10.9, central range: 9.59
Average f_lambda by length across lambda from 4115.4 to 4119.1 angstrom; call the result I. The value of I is 9.72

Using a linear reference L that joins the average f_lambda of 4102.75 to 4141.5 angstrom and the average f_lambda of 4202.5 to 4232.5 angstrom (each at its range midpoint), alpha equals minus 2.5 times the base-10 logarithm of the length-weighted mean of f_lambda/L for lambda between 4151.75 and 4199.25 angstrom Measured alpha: 0.105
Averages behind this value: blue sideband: 10.3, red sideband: 10.9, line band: 9.65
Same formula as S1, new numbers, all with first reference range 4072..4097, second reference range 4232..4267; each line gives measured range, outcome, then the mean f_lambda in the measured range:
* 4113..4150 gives 0.03 mag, 9.99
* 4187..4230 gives 0.06 mag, 10.3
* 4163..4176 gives 0.14 mag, 9.29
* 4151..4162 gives 0.13 mag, 9.28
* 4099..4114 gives -0.05 mag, 10.5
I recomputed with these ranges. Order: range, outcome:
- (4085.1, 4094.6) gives 10.6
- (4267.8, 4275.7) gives 9.12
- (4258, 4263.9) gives 11.5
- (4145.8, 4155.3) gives 9.78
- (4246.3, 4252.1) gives 10.6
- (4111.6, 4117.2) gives 10.3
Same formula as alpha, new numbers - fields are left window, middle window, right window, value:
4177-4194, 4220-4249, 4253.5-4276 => -0.04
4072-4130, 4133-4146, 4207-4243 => 0.06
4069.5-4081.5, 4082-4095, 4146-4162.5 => -0.25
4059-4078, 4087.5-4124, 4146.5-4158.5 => -0.18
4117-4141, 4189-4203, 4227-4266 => 0.15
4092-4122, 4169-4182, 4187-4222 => 0.13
